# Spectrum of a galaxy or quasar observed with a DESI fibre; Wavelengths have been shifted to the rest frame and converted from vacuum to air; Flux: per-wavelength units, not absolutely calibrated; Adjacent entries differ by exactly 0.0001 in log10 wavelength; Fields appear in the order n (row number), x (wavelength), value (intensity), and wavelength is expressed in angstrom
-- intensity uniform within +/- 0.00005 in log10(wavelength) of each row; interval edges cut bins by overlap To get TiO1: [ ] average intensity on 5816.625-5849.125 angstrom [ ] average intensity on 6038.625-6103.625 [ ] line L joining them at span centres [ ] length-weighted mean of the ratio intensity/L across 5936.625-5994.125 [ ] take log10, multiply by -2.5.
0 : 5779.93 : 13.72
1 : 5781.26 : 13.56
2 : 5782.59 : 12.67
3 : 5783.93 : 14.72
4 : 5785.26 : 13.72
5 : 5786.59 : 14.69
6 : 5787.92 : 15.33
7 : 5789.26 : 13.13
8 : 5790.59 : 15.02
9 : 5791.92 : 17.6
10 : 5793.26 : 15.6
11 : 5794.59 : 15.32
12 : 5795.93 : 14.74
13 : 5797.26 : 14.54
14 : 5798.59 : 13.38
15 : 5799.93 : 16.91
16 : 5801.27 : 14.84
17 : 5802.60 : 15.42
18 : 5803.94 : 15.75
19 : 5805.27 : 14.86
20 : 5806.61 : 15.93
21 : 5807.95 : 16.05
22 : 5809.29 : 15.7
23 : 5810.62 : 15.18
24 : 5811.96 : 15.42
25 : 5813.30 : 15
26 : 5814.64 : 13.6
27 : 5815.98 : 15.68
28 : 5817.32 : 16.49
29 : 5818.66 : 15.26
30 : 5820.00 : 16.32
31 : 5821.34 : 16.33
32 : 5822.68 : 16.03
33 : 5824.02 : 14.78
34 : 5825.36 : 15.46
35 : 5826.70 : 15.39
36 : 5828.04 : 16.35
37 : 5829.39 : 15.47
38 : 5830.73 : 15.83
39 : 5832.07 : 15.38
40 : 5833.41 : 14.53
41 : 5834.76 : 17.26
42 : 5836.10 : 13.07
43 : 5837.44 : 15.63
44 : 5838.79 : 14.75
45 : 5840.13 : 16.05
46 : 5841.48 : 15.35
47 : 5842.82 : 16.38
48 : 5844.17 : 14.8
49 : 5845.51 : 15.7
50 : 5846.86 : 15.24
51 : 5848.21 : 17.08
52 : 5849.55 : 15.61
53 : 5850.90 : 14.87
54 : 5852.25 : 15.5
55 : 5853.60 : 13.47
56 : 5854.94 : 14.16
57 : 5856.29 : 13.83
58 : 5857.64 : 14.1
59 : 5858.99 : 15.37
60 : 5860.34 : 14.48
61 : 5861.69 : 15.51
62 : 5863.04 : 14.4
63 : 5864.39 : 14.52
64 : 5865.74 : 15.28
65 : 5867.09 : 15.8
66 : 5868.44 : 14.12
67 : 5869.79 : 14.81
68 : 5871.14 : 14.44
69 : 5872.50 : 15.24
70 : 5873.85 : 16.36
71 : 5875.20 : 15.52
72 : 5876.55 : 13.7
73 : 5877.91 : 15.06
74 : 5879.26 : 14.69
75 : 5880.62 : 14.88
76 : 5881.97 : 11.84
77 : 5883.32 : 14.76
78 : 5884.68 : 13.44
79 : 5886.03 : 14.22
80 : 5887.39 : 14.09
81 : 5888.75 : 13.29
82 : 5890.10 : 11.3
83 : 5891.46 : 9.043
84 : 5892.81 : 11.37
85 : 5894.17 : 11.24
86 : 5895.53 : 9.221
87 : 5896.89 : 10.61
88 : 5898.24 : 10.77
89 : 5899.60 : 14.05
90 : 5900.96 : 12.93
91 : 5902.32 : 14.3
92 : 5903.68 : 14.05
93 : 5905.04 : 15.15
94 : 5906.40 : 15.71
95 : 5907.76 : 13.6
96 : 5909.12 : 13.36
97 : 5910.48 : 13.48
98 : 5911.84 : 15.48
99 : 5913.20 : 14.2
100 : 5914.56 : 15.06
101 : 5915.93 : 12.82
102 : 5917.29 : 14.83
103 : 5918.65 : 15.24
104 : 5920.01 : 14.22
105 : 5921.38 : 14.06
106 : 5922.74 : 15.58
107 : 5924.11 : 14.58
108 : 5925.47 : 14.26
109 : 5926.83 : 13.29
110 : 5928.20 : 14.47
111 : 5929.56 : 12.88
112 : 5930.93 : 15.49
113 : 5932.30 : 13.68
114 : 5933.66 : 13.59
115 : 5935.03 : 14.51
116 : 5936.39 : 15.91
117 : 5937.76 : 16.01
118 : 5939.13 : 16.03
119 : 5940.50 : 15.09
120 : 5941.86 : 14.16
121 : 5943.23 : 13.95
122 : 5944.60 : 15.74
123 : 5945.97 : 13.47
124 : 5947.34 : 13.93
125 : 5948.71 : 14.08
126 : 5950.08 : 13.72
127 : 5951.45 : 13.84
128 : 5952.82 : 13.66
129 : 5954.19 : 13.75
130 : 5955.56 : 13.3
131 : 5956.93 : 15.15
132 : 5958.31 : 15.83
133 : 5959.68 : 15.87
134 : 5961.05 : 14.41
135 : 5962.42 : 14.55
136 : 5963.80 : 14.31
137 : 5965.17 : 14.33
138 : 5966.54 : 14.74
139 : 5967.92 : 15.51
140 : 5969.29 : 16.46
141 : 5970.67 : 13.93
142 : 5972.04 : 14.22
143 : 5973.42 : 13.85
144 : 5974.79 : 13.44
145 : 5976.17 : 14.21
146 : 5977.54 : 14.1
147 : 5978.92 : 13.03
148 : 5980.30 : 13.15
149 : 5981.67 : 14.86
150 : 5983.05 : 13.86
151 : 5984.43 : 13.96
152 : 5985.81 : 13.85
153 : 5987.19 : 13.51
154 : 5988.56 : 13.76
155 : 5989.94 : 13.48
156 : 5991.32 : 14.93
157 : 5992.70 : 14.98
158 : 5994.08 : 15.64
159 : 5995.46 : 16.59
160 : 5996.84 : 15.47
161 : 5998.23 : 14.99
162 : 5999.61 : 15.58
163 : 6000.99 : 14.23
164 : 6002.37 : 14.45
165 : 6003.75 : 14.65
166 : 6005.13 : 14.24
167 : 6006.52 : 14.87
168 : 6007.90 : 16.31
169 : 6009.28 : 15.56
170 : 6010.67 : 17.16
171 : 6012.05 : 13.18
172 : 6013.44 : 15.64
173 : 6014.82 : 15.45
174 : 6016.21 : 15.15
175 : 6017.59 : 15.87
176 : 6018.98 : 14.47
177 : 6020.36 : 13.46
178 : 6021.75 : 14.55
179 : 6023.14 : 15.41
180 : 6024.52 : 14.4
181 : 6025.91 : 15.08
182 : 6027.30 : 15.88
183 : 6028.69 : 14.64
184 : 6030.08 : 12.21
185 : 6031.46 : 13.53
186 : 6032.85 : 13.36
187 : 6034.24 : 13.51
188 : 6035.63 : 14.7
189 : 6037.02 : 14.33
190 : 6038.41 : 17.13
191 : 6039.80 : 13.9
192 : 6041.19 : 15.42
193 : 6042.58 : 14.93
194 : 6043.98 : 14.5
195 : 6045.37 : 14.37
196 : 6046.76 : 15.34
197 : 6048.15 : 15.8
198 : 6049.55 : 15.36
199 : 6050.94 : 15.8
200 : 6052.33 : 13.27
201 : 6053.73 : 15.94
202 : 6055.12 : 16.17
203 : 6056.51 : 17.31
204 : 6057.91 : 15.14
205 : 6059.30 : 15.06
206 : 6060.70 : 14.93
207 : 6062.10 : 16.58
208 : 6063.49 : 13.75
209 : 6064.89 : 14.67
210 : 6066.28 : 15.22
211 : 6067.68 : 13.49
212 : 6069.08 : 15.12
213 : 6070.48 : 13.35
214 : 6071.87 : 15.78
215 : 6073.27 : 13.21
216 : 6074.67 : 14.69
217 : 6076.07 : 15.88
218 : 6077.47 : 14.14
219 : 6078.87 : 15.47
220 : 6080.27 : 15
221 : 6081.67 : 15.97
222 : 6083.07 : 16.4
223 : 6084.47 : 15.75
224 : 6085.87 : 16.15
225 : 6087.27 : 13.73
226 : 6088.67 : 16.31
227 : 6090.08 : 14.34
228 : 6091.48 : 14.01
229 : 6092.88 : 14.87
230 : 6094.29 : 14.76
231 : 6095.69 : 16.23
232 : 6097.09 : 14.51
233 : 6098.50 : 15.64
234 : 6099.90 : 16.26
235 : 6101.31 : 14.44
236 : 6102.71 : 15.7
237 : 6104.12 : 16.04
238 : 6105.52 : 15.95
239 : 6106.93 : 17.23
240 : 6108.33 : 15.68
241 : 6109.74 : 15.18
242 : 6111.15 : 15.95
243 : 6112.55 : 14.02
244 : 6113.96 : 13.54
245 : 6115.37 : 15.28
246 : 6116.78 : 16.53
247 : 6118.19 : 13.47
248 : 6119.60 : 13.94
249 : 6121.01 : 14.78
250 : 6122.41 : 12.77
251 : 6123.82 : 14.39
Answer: 0.07 mag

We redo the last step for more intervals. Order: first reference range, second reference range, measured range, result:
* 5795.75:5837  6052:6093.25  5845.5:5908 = 0.10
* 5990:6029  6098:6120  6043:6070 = 0.00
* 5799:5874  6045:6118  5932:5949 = 0.04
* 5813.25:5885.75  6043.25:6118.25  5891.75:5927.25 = 0.12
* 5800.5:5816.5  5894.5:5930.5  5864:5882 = -0.04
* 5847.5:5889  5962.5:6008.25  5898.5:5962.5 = 0.02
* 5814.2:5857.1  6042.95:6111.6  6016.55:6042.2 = 0.05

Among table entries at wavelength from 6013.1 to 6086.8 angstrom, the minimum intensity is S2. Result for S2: 12.21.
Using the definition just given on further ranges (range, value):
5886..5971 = 9.043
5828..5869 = 13.07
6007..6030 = 13.18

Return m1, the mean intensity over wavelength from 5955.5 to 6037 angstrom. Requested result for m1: 14.6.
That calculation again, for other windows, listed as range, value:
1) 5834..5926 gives 14.2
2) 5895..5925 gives 13.8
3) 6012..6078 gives 14.8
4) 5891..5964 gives 14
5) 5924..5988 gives 14.4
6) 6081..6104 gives 15.3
